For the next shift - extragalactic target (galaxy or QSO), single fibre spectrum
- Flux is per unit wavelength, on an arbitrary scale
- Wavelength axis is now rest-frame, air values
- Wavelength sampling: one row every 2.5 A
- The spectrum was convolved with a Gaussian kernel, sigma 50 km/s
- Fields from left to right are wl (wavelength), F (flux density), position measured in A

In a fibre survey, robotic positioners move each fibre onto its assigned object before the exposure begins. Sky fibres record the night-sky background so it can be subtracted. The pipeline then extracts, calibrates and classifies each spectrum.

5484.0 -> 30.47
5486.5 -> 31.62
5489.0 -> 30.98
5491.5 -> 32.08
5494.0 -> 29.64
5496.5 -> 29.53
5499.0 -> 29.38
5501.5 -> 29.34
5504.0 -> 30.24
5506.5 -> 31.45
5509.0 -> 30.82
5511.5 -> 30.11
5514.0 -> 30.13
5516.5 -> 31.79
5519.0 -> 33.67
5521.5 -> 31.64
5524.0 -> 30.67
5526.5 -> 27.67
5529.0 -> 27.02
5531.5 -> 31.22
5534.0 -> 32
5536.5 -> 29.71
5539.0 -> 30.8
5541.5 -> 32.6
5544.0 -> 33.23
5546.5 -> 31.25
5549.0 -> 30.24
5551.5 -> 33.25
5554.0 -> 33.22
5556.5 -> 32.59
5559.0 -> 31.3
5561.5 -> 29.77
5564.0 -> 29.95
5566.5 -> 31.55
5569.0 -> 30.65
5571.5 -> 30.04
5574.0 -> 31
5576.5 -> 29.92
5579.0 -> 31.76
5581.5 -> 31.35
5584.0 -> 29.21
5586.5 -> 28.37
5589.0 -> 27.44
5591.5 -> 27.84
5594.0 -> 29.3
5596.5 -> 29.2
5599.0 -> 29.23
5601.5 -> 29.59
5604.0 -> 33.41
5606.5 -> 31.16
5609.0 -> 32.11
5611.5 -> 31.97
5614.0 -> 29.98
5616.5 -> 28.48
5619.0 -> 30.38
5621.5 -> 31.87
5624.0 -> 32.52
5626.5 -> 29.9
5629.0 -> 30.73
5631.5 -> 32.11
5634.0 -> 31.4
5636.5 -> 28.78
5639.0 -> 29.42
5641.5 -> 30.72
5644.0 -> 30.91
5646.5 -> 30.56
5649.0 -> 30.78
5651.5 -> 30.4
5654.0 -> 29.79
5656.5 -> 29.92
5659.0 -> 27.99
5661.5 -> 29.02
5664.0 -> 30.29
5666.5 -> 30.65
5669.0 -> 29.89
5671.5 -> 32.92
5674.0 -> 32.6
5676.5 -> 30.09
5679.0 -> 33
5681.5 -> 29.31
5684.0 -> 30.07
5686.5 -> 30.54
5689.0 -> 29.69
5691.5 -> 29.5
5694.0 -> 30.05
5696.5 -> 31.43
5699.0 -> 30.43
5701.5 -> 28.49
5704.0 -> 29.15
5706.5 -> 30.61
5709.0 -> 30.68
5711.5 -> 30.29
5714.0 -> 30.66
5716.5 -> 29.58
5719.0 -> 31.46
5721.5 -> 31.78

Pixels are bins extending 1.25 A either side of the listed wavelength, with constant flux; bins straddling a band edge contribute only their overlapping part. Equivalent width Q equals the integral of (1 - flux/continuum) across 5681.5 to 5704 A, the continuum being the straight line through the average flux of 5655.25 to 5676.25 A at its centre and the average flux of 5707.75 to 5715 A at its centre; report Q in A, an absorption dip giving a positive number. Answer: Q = 0.4 A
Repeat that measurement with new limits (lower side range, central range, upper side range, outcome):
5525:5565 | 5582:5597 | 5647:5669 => 0.9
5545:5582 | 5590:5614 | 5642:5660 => 0.3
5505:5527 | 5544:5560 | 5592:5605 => -0.8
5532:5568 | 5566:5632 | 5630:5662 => 1.0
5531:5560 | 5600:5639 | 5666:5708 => 0.3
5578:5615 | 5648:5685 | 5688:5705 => -0.7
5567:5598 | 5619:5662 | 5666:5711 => -0.4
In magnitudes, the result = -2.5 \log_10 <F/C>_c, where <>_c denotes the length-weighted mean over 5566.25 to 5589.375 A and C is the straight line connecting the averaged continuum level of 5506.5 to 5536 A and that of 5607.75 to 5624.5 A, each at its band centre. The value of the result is 0.02 mag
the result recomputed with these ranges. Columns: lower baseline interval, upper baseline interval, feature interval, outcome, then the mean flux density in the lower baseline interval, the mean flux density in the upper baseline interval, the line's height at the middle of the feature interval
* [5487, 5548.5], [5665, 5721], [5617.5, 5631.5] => -0.02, 30.7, 30.5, 30.6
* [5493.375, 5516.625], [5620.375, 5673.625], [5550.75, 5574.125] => -0.03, 30.2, 30.5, 30.3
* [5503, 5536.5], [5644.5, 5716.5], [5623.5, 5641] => -0.01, 30.6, 30.3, 30.4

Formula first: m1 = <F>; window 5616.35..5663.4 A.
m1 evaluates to 30.3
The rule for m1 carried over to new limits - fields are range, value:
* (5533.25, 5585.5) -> 31.2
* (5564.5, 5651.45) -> 30.4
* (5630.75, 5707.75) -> 30.3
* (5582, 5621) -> 29.9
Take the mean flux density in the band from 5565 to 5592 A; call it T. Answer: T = 30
